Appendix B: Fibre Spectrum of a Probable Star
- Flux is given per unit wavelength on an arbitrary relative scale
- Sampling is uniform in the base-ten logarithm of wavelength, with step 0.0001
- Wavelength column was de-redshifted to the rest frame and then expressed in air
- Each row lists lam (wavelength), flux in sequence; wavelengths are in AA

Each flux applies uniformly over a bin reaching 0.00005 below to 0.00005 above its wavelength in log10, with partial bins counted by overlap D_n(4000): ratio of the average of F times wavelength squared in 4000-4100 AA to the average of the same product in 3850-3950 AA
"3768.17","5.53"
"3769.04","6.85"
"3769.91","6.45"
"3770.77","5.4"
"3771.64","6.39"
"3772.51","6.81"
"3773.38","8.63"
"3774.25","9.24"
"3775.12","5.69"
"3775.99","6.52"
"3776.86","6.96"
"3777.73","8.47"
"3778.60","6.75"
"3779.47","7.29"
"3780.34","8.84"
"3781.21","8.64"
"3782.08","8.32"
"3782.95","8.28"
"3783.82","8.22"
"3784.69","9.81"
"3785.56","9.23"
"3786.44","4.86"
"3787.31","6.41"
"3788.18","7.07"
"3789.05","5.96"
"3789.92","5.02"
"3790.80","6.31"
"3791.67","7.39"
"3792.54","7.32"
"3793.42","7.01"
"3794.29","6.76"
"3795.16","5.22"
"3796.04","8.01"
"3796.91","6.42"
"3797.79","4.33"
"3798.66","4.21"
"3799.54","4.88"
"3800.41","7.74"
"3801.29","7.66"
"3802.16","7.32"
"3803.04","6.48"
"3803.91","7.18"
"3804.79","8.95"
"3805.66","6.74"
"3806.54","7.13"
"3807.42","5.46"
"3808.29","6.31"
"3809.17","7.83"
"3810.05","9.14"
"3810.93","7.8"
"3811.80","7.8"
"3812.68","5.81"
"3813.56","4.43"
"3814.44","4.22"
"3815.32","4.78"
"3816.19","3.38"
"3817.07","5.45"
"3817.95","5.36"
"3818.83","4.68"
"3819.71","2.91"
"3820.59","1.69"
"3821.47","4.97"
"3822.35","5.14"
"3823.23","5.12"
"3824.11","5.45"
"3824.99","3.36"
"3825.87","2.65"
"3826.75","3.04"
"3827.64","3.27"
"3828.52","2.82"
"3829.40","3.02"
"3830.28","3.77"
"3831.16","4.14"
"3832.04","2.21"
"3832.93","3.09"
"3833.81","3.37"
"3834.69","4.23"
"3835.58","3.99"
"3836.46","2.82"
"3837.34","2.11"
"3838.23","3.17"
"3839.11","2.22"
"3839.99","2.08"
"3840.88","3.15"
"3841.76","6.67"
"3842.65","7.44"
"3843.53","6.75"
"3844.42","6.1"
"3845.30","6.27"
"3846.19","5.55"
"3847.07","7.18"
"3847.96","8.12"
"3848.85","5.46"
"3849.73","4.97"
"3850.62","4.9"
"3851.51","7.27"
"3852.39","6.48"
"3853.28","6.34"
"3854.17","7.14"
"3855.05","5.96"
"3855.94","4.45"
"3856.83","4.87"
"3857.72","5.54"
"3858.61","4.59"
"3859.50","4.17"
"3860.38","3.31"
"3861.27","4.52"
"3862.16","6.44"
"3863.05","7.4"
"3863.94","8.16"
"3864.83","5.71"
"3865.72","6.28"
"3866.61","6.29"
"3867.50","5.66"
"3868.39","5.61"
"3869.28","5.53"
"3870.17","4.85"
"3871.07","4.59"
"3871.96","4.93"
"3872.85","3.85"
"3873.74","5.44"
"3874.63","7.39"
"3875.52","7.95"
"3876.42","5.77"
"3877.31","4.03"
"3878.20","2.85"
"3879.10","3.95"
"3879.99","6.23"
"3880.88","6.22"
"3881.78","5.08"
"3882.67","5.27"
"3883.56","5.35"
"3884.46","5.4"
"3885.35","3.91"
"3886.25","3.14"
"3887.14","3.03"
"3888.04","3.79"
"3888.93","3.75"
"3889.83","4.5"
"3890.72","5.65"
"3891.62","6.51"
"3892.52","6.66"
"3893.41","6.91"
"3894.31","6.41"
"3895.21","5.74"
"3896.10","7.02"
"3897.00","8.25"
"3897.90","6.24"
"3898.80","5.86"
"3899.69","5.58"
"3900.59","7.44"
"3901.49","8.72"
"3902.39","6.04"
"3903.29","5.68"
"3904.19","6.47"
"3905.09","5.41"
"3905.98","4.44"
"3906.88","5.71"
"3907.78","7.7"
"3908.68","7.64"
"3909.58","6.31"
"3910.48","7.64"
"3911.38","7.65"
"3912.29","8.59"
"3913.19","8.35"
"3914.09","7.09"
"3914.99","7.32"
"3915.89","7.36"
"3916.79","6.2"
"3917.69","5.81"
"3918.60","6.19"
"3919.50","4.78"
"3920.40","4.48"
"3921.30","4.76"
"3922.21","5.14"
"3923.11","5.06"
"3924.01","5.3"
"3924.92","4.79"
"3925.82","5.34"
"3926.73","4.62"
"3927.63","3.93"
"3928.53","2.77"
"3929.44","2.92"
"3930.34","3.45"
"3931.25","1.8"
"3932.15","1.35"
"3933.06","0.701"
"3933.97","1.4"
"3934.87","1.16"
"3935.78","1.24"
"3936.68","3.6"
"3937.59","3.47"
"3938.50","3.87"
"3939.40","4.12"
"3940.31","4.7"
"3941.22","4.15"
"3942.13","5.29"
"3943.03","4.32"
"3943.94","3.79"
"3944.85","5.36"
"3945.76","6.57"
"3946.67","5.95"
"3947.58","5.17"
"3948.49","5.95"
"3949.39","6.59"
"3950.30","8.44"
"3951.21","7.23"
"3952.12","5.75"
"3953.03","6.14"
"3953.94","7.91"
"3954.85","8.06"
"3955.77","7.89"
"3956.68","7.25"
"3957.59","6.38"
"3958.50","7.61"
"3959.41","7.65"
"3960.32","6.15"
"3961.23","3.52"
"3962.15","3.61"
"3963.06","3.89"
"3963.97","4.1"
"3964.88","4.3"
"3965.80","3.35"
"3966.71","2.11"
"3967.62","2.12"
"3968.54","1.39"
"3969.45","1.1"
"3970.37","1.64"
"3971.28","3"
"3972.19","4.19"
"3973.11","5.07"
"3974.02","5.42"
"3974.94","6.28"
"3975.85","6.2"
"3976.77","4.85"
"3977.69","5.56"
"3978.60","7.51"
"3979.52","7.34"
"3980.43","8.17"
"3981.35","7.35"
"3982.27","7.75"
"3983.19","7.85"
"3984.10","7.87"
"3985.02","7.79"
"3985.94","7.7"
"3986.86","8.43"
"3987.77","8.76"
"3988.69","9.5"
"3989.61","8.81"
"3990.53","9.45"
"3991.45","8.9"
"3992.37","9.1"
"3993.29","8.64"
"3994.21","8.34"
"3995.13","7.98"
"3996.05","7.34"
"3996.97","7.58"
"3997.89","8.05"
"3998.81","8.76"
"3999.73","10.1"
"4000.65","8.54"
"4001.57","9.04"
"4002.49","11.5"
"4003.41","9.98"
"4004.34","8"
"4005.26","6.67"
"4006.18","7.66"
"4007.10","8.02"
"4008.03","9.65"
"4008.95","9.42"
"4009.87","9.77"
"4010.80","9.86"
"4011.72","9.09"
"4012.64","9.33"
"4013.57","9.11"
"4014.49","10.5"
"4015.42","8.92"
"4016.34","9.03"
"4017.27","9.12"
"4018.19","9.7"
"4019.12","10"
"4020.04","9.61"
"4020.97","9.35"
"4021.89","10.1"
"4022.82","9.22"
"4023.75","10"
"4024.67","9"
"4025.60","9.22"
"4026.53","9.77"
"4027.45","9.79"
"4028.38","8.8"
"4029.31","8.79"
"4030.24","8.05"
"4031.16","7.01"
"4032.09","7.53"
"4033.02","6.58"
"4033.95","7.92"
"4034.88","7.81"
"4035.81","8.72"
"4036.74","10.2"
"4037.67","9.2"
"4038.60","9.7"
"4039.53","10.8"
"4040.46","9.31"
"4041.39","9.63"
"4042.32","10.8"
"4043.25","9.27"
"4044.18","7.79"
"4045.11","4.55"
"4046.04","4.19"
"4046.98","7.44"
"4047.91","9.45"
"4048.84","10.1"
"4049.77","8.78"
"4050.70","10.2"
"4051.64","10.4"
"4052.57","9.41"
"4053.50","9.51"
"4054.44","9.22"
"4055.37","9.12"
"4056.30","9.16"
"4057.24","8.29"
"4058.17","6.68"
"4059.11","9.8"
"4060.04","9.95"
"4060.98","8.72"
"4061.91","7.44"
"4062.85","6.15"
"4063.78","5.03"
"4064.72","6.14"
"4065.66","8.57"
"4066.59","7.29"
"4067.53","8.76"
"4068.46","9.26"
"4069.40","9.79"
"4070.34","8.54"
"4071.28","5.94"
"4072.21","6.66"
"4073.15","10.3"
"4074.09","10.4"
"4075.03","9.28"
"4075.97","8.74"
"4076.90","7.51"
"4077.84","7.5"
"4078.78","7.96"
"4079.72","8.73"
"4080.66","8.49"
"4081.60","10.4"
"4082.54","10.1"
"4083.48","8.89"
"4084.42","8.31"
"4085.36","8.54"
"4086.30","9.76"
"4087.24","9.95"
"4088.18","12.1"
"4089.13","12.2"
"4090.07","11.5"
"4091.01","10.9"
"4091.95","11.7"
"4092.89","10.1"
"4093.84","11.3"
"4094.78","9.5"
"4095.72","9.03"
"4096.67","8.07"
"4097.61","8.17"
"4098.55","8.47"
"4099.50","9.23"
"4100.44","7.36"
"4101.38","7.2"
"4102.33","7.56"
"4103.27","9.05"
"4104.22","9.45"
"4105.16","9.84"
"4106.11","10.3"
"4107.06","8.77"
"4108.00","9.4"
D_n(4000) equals 1.8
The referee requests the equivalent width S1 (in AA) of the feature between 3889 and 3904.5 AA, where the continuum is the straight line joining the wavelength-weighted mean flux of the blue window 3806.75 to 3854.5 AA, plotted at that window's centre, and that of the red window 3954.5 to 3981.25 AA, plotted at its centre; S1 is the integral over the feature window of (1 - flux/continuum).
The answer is -4.5 AA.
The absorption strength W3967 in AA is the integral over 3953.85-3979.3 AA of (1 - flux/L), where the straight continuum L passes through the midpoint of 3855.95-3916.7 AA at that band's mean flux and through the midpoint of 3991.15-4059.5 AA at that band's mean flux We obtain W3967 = 9.0 AA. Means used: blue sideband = 5.84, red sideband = 8.89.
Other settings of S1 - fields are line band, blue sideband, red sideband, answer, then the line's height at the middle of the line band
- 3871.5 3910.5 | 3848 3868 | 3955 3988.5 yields 0.20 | 5.73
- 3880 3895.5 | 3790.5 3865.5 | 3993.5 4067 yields 2.92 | 6.35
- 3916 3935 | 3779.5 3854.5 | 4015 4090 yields 8.25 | 7.11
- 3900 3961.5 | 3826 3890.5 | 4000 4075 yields 9.29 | 6.48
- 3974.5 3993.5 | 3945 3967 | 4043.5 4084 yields -3.51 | 6.56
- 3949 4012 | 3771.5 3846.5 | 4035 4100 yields 7.42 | 7.87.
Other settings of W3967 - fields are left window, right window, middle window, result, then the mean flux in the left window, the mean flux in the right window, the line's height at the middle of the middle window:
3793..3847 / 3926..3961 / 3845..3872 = -3.9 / 5.11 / 4.86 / 5.03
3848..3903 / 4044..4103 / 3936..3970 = 8.8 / 5.62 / 8.76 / 6.85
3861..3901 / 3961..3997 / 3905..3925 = -1.8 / 5.58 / 6.1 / 5.76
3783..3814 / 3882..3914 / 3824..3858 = 9.7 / 6.82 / 6.09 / 6.51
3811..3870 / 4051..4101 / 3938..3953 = 2.8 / 4.88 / 8.95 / 6.7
